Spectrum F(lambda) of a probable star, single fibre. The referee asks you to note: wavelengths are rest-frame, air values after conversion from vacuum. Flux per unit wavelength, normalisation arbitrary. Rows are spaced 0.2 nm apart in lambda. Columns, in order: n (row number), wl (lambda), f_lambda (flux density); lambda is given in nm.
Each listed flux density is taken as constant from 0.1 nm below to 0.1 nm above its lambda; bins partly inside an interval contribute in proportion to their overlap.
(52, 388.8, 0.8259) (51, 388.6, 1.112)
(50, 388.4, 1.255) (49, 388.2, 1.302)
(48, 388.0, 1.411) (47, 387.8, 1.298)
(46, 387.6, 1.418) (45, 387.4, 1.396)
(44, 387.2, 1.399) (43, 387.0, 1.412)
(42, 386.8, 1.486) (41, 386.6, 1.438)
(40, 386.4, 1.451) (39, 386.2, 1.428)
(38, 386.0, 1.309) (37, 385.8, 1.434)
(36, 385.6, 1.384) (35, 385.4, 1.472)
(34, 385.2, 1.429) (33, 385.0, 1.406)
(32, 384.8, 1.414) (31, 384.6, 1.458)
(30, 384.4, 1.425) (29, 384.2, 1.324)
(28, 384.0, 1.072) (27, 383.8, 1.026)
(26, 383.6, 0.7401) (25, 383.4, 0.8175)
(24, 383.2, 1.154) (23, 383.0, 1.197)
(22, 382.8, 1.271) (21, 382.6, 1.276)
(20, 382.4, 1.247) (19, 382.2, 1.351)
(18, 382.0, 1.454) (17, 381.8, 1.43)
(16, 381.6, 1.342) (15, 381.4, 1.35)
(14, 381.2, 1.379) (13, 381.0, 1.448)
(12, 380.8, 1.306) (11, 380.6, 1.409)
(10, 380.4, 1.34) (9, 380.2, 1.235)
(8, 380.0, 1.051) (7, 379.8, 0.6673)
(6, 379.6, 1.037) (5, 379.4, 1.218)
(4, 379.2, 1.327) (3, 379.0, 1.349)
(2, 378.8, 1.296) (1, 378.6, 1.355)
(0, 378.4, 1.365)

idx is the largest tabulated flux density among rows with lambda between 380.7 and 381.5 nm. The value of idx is 1.448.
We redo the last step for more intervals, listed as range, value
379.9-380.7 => 1.409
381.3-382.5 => 1.454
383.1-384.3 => 1.324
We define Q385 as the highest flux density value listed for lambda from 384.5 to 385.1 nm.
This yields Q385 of 1.458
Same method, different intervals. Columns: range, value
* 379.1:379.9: 1.327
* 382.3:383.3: 1.276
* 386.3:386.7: 1.451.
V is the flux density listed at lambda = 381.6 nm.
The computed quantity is 1.342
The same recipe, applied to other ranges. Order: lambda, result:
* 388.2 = 1.302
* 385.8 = 1.434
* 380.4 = 1.34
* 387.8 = 1.298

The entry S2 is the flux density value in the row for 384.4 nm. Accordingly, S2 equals 1.425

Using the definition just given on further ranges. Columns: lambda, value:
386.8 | 1.486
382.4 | 1.247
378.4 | 1.365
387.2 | 1.399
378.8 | 1.296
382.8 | 1.271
